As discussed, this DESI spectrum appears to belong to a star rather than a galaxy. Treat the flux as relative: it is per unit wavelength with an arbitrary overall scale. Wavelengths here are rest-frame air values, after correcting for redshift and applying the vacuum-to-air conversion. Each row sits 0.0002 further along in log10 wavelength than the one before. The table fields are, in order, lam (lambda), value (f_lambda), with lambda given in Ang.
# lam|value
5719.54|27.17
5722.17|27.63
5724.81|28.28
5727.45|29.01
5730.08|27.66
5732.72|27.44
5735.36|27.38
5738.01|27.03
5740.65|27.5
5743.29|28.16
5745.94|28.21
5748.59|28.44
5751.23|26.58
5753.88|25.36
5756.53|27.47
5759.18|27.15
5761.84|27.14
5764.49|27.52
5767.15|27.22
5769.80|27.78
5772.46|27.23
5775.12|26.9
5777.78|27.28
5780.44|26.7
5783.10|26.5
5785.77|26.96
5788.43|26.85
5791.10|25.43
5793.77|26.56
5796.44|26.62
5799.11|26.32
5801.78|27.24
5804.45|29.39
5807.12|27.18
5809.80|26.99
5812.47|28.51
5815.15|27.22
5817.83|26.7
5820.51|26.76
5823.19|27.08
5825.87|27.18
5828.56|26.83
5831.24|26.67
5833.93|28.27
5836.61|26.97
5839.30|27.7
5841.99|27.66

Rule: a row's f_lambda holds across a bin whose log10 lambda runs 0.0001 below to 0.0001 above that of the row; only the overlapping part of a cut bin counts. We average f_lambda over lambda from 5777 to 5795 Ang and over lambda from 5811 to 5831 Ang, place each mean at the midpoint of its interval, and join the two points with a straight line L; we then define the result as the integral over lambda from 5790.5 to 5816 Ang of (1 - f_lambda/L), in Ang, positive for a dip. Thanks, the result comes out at -0.3 Ang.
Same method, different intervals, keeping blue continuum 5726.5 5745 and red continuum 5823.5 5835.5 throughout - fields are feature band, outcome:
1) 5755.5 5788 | 0.46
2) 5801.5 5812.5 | -0.20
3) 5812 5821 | 0.02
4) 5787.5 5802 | 0.52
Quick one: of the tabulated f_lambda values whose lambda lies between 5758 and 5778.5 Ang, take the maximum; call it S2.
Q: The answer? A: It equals 27.78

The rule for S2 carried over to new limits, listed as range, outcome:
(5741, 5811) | 29.39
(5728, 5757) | 28.44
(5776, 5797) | 27.28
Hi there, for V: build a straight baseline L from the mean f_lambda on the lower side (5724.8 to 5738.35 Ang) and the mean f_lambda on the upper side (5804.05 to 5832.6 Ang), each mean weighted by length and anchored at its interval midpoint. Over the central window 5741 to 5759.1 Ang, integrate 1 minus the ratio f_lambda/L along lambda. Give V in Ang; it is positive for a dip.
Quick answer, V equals 0.2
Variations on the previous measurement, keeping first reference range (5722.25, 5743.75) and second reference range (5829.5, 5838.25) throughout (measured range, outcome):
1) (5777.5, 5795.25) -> 0.6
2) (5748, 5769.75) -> 0.4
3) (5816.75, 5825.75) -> 0.2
